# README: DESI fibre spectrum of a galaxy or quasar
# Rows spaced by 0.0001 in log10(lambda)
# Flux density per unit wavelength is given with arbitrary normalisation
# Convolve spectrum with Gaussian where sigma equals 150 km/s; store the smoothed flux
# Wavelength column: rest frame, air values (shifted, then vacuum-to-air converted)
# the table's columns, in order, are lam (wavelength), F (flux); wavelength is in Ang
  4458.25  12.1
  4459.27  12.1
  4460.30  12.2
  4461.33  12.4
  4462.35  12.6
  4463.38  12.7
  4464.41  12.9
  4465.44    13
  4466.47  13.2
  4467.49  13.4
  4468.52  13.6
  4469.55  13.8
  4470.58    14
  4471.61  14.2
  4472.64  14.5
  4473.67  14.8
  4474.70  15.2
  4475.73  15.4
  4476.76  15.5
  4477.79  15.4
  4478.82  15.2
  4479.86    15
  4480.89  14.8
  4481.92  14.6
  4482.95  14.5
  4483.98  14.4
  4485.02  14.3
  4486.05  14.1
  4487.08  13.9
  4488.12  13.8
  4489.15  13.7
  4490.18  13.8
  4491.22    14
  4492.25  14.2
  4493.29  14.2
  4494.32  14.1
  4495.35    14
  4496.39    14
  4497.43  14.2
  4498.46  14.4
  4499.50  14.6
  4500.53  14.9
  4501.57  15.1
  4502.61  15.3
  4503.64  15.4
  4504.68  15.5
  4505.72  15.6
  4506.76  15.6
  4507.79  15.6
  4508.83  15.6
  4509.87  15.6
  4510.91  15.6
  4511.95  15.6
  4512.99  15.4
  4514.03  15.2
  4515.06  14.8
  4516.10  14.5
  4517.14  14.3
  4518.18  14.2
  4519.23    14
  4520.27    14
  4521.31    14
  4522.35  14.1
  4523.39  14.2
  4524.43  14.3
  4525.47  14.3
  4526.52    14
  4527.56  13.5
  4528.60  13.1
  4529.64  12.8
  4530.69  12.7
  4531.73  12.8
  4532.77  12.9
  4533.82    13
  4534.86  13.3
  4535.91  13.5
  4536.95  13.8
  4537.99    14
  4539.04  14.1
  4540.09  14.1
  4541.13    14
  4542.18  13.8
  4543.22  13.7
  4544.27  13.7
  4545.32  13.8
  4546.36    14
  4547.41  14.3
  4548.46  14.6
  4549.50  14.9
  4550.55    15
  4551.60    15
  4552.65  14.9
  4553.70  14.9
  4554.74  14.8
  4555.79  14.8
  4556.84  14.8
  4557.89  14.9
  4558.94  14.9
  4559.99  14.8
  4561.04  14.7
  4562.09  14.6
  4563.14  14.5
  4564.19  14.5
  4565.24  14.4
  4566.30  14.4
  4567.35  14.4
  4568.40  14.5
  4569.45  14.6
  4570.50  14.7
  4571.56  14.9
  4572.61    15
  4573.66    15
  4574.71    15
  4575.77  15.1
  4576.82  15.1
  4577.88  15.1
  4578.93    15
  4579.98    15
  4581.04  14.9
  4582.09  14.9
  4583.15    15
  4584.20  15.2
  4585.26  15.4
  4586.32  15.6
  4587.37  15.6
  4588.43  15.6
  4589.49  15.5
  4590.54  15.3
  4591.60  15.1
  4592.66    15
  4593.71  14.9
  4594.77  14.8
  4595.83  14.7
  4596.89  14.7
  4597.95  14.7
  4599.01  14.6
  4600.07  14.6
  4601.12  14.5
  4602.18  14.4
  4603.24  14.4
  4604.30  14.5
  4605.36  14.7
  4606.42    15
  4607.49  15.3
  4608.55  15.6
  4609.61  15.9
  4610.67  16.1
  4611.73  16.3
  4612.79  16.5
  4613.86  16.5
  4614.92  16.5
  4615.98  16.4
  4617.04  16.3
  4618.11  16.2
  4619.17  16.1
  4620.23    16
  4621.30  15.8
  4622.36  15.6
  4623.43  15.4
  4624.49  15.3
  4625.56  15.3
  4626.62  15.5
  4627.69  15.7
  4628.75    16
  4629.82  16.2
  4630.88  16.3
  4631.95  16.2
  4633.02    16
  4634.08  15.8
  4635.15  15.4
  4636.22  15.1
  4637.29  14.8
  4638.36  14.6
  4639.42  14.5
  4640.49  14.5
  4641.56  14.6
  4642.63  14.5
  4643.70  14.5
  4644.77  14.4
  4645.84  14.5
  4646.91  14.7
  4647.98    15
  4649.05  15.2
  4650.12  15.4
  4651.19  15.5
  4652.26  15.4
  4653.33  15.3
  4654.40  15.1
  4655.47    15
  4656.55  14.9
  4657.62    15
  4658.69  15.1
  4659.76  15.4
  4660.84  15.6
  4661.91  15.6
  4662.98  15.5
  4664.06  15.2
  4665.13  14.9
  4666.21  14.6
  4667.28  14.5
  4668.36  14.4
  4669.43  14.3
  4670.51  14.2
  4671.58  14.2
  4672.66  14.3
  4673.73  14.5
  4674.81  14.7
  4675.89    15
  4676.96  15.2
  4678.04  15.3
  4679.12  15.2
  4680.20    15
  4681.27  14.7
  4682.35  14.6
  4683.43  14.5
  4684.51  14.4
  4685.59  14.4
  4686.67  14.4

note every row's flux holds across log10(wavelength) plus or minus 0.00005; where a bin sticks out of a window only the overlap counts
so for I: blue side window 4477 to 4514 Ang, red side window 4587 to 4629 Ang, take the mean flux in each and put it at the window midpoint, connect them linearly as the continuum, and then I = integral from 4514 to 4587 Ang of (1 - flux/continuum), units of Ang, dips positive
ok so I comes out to 3.4 Ang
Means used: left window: 14.8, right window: 15.4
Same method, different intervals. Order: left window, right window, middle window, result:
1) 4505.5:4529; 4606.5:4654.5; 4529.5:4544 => 1.3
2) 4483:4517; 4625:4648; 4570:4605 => 0.1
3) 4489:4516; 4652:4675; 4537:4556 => 0.7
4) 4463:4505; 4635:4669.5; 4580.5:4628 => -1.9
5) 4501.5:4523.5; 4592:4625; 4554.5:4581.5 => 0.8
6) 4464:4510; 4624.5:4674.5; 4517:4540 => 1.5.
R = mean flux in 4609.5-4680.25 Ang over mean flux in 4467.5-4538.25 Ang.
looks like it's 1.1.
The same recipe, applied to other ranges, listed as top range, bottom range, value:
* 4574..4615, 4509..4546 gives 1.08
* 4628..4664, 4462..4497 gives 1.07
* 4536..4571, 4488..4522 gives 0.98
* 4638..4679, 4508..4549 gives 1.06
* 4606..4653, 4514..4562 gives 1.10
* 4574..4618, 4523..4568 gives 1.08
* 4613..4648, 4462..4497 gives 1.09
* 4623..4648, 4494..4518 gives 1.01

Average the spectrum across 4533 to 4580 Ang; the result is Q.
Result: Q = 14.5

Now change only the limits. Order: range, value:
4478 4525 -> 14.6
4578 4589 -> 15.2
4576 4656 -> 15.3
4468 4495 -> 14.4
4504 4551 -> 14.3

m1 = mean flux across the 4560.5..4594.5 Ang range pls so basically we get 15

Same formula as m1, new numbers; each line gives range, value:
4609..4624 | 16.1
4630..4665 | 15.2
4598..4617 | 15.4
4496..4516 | 15.2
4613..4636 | 15.9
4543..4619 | 15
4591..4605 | 14.7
